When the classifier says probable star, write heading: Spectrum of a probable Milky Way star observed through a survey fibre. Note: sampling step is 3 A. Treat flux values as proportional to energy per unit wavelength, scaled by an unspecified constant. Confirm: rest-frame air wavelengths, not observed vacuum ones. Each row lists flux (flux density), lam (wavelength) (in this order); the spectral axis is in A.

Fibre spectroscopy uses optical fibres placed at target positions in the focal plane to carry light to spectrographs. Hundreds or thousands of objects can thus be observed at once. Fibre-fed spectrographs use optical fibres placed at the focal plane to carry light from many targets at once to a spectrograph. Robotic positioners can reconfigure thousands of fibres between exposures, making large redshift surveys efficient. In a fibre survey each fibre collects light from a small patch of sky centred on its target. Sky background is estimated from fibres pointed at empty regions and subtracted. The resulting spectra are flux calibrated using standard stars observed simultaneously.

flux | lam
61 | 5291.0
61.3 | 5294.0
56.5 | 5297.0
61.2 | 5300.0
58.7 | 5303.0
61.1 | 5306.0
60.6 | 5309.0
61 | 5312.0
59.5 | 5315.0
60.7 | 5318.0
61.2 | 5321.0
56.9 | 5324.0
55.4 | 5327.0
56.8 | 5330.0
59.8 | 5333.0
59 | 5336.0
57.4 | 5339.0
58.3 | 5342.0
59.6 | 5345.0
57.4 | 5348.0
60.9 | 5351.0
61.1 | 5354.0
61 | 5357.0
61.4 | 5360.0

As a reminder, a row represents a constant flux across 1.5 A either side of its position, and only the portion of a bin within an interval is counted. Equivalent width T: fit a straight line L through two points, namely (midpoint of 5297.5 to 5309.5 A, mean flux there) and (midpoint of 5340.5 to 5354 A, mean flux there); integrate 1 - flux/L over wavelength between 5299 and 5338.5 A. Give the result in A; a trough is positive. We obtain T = 0.32 A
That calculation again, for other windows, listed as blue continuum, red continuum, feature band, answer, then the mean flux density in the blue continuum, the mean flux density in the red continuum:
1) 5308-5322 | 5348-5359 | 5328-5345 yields 0.6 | 60.6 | 60.5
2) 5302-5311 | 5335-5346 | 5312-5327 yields 0.1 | 60.3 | 58.5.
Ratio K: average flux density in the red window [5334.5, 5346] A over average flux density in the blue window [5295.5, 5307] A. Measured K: 1.0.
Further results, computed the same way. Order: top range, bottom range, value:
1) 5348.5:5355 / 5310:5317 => 1.00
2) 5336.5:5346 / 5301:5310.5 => 0.97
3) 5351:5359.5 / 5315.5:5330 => 1.05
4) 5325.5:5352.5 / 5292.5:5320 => 0.97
